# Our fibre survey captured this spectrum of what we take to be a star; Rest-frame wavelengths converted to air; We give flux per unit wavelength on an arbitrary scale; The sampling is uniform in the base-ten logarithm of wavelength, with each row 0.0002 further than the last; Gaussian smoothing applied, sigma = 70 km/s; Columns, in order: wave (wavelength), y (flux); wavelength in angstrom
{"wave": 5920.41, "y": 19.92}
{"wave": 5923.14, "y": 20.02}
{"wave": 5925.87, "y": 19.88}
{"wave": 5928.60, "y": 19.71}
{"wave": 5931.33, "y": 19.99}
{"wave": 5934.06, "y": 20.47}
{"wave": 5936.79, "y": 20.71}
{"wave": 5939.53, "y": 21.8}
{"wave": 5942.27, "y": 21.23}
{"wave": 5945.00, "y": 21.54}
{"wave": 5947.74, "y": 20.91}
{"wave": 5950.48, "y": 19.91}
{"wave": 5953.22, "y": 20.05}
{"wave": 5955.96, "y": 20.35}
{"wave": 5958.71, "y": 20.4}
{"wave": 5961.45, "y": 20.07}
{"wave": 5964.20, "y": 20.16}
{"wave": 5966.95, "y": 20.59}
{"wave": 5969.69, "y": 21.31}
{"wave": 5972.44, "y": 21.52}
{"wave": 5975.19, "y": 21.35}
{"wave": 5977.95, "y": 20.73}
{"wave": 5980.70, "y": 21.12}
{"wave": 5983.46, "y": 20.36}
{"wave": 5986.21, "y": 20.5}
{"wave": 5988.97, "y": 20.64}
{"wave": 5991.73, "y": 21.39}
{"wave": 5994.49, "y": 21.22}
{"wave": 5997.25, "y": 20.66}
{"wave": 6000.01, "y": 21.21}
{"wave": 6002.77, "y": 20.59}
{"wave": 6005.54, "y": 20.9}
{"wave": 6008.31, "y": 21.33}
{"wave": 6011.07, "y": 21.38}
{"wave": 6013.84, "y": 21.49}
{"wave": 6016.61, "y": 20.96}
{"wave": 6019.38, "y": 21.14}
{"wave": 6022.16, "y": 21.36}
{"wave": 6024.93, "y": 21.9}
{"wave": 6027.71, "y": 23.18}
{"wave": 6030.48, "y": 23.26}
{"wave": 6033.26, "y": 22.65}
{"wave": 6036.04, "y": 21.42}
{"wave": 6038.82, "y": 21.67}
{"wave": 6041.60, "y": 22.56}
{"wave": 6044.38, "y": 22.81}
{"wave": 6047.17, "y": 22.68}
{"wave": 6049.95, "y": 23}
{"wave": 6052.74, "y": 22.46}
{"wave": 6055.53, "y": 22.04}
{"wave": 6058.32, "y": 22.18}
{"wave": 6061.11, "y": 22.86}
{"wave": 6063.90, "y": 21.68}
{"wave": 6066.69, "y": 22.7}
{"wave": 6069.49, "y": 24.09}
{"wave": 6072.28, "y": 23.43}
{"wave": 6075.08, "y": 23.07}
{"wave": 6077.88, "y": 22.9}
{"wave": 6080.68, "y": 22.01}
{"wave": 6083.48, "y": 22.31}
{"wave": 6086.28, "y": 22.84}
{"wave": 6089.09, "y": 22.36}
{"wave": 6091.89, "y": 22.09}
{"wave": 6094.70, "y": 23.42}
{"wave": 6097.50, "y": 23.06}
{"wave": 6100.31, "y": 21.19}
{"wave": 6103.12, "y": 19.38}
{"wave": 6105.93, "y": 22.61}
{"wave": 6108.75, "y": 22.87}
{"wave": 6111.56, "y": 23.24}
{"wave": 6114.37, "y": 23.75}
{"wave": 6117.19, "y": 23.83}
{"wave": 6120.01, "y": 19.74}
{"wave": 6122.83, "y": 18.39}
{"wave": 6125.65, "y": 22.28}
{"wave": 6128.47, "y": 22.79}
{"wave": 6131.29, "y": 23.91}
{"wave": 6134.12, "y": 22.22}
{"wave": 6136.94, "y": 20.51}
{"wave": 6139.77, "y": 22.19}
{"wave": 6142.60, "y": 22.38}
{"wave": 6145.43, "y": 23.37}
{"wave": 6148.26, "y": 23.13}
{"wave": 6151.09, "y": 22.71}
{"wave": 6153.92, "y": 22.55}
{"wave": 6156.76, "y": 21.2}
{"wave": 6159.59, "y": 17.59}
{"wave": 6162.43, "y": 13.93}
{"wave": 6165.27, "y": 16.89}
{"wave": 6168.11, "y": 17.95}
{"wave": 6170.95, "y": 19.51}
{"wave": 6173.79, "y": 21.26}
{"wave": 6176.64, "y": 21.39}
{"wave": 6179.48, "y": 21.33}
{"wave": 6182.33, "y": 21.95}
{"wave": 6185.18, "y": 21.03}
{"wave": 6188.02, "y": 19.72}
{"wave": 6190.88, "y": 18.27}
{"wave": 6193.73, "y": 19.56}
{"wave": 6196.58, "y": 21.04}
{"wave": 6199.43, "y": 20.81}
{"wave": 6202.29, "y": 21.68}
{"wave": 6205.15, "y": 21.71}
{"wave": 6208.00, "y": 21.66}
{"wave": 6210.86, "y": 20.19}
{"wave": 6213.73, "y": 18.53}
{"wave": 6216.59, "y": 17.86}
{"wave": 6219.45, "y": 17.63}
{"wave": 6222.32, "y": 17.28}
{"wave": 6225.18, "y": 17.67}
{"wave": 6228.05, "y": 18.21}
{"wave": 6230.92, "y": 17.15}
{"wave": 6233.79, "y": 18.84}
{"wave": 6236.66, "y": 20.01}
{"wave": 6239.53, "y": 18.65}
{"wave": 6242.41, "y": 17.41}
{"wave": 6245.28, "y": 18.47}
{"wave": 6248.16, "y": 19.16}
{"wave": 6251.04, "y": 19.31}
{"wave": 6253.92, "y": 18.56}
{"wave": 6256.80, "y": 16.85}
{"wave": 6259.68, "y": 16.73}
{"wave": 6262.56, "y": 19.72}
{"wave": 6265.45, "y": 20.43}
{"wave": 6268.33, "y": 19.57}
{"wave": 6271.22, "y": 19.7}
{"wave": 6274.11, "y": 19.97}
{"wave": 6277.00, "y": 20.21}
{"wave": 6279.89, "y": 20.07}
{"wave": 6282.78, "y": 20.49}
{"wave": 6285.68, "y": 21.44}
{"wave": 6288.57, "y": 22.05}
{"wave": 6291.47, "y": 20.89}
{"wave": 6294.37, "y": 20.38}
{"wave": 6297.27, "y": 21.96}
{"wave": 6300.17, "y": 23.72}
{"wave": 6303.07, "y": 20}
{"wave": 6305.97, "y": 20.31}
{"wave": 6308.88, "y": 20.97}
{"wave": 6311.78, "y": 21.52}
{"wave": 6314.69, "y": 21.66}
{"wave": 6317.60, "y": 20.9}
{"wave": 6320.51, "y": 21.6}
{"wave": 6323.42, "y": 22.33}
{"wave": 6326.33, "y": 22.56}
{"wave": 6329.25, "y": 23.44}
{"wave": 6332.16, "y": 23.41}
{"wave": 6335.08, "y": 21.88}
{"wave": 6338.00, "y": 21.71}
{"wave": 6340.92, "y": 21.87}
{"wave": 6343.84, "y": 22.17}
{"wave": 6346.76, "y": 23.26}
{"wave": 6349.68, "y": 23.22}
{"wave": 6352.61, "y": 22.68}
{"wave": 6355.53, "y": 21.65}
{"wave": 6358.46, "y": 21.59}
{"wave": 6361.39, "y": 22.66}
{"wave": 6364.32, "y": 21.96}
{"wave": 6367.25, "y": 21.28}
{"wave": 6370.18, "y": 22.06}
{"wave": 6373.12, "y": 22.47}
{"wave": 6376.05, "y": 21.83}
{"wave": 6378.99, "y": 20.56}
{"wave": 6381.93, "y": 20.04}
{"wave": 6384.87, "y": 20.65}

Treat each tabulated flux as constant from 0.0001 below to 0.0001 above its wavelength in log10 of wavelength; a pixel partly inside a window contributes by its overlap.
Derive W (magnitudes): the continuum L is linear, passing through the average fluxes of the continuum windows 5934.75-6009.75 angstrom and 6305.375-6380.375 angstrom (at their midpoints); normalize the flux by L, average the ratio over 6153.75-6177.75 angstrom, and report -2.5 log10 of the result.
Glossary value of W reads 0.14 mag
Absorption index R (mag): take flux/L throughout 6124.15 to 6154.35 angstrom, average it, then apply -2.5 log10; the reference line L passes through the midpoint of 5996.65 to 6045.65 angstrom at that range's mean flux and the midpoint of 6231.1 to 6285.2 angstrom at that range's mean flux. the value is -0.11 mag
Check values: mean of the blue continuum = 21.7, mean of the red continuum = 19.1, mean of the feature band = 22.5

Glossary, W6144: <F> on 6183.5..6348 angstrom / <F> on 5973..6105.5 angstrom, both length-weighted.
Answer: 0.9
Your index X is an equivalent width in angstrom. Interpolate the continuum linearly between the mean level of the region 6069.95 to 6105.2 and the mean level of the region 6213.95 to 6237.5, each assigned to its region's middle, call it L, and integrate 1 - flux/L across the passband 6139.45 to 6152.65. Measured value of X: -1.4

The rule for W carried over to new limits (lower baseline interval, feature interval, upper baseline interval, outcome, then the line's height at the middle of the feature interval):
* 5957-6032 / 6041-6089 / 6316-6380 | -0.066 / 21.3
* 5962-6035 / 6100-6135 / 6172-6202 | -0.059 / 20.9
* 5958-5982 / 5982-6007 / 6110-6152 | 0.011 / 21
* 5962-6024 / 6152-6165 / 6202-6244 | 0.039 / 19.5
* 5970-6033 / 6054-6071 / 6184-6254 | -0.094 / 20.7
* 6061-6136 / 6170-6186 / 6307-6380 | 0.058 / 22.3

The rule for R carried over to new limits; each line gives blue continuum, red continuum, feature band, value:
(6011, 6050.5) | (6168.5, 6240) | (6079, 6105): -0.042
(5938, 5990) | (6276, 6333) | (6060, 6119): -0.080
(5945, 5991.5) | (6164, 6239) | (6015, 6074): -0.106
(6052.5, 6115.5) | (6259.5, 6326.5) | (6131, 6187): 0.059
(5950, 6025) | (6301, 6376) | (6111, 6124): -0.024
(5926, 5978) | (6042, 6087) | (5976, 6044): 0.014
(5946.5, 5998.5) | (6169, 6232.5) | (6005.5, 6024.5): -0.039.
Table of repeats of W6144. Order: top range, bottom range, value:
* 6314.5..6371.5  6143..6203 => 1.09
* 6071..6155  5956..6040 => 1.05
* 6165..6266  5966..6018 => 0.92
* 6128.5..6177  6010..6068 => 0.94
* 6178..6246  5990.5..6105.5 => 0.88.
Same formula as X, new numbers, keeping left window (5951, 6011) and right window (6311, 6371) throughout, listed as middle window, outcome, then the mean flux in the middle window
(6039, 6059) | -1.4 angstrom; 22.5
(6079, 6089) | -0.6 angstrom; 22.4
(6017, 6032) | -0.8 angstrom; 22.1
